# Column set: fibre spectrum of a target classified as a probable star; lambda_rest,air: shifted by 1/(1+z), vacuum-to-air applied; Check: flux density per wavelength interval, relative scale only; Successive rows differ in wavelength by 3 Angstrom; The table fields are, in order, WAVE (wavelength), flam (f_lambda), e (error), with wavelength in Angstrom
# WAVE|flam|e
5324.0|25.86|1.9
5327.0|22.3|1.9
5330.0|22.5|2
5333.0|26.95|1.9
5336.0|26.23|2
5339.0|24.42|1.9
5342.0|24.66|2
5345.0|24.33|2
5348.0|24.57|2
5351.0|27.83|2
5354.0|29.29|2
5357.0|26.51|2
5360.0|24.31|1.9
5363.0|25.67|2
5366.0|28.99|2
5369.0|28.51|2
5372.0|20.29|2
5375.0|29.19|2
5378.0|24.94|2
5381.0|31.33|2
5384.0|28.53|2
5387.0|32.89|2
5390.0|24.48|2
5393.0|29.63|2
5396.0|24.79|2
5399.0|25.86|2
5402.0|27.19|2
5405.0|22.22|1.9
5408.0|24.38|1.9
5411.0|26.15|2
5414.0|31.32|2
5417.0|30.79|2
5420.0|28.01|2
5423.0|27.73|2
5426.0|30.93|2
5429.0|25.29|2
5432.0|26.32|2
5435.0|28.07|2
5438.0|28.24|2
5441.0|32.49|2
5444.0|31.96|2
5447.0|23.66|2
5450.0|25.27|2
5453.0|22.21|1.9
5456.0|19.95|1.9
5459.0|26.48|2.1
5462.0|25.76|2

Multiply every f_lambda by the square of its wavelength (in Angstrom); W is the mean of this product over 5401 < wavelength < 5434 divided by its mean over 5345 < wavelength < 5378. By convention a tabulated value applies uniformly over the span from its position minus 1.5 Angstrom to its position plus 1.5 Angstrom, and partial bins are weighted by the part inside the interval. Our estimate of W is 1.1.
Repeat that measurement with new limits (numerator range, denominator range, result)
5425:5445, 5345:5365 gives 1.13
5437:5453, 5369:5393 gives 1.03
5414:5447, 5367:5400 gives 1.07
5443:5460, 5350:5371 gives 0.94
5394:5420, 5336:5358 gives 1.05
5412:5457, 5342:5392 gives 1.05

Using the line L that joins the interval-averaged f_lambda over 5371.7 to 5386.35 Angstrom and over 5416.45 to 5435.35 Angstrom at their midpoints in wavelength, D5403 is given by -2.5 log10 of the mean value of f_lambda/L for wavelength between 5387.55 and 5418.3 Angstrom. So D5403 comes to 0.04 mag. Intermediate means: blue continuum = 27.7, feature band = 26.8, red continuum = 28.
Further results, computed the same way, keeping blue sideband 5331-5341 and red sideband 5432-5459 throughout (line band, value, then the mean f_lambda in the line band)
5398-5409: 0.054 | 24.9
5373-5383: -0.085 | 28.1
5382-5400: -0.072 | 27.8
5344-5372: -0.023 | 26.4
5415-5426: -0.116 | 29.2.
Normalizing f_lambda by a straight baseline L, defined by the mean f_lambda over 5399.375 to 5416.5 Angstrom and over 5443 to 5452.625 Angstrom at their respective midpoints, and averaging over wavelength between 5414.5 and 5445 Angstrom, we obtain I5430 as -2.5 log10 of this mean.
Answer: -0.106 mag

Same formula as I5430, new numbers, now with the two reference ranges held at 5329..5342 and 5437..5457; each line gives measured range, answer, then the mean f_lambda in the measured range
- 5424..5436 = -0.06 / 27.6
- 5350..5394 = -0.08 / 27.5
